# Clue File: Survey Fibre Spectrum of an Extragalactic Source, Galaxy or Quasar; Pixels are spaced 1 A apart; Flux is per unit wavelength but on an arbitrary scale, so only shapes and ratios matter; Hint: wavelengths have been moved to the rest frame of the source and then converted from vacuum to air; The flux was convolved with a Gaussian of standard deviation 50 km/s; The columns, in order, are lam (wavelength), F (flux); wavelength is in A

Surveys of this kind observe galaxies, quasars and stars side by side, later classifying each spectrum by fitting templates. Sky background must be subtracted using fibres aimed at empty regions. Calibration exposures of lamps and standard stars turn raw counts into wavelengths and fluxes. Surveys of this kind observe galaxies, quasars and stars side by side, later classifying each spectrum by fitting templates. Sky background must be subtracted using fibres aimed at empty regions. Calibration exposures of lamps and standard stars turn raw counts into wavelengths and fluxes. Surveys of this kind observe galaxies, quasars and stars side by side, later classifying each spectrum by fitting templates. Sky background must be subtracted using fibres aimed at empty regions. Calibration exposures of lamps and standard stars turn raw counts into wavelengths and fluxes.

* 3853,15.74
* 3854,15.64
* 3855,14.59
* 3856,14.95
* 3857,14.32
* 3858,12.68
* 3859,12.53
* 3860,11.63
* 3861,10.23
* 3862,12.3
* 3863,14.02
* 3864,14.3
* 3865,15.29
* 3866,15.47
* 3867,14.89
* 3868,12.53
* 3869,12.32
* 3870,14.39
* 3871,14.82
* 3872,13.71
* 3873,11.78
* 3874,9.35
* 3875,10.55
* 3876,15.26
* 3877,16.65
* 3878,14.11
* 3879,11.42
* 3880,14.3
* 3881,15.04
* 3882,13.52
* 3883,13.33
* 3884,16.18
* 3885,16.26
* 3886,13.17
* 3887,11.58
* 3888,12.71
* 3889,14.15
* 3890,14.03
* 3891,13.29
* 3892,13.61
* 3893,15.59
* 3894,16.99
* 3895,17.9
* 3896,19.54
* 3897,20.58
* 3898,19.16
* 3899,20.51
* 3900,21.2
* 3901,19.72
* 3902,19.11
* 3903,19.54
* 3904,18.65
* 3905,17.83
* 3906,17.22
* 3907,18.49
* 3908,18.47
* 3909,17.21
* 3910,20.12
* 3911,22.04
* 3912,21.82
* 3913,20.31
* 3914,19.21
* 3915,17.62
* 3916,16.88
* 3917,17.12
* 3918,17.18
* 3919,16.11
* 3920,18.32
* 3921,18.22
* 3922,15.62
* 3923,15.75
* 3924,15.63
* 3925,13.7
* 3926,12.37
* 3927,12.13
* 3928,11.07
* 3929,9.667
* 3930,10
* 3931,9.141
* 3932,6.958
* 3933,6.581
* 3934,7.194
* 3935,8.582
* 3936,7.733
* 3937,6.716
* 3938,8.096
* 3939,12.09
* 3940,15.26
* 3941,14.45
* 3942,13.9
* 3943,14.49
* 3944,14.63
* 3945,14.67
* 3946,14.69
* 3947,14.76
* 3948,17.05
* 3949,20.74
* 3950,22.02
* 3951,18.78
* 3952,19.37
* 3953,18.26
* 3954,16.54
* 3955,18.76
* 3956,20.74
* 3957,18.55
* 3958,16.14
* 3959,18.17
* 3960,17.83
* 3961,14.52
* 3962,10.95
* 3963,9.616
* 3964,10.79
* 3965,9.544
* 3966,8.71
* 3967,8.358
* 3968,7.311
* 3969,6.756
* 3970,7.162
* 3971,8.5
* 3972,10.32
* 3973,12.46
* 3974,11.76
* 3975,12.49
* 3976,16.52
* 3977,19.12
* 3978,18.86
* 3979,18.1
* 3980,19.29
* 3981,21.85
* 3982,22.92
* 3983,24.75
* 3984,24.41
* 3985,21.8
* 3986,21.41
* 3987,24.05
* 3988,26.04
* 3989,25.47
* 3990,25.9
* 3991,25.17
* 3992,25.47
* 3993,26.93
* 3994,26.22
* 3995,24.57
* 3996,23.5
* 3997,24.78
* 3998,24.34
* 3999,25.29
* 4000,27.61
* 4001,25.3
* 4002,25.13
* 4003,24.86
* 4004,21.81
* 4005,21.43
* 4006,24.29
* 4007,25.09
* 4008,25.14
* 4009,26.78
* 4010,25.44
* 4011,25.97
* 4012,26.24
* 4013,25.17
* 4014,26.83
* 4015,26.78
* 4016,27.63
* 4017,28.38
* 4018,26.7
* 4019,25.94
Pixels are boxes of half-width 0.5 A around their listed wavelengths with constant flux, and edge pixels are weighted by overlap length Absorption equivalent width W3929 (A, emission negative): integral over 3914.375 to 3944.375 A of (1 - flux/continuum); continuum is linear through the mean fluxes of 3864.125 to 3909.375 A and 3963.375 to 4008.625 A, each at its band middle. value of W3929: 7.8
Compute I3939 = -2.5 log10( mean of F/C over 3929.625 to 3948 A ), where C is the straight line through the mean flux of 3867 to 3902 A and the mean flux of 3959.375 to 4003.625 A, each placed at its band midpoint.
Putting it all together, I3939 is 0.46 mag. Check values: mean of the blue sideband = 15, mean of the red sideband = 18.8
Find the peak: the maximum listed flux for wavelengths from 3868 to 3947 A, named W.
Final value 22.04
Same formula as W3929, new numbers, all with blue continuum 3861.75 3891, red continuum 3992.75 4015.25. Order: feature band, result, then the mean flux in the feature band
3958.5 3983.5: 9.5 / 13.9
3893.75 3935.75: 1.7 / 16.2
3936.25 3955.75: 4.4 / 15.5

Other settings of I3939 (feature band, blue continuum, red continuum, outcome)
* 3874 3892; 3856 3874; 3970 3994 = 0.05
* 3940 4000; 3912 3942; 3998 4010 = 0.11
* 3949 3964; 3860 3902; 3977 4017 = 0.22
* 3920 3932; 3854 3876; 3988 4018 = 0.39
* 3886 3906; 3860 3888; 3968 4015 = -0.13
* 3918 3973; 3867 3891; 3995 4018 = 0.42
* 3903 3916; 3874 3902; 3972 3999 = -0.13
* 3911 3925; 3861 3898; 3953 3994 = -0.14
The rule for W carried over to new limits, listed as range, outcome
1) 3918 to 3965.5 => 22.02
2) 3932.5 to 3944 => 15.26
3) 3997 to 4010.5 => 27.61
